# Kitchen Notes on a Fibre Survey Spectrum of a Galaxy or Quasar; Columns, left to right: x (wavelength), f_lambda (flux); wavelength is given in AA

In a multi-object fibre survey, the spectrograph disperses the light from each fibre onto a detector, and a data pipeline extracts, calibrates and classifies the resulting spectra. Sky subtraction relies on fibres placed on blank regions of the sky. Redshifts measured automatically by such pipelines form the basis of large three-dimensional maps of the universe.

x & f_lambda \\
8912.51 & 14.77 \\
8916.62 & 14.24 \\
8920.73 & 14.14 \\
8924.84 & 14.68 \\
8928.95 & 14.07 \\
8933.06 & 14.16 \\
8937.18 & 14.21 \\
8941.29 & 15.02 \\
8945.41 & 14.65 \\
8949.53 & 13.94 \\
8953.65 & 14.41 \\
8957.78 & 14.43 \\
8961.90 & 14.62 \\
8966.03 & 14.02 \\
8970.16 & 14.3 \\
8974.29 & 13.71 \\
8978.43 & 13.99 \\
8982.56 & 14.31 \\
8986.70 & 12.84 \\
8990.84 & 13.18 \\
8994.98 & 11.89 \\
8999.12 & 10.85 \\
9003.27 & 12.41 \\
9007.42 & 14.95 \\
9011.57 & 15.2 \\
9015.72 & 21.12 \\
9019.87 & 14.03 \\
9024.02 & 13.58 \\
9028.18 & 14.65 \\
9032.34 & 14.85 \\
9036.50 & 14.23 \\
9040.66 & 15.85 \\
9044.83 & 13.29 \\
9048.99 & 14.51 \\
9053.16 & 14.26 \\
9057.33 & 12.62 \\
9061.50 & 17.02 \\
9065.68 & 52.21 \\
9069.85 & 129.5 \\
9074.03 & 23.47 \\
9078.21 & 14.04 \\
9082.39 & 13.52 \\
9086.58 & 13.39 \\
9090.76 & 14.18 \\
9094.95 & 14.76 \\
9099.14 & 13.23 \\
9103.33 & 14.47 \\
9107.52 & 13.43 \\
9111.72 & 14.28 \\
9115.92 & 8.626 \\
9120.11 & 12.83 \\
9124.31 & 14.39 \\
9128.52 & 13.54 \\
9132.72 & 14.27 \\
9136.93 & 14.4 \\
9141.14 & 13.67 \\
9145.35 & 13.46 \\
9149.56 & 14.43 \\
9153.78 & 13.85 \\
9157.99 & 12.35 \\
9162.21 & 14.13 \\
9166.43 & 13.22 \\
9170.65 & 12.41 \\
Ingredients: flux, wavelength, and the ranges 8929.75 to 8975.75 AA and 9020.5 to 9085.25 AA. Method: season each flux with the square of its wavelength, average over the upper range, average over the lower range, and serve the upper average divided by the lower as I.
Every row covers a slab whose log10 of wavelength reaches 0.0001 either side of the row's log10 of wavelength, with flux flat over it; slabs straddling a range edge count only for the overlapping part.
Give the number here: 1.77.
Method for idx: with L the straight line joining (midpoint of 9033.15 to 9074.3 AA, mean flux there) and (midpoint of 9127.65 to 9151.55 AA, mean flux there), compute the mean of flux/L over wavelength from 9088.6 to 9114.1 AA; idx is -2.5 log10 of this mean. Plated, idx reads 0.46 mag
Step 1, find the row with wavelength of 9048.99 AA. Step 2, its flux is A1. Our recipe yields 14.51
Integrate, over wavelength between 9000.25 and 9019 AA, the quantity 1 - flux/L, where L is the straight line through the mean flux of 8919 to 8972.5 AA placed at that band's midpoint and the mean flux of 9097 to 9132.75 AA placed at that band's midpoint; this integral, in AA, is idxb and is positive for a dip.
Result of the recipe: -2.2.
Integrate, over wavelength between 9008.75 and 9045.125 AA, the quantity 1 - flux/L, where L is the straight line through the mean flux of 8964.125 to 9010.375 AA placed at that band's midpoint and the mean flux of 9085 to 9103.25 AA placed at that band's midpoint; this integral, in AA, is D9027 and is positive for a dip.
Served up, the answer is -4.6 AA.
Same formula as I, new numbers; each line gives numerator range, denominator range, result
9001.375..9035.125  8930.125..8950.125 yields 1.07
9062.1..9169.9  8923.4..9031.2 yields 1.44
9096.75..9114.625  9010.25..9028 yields 0.88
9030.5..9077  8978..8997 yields 2.24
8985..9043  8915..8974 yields 1.01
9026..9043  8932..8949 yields 1.05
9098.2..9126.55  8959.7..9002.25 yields 1.00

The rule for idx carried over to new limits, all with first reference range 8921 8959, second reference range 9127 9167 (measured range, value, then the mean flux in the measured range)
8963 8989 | 0.03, 13.9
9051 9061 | 0.00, 14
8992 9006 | 0.19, 12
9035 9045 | -0.05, 14.7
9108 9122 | 0.15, 12.1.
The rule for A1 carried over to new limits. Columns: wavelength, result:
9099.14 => 13.23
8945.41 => 14.65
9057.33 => 12.62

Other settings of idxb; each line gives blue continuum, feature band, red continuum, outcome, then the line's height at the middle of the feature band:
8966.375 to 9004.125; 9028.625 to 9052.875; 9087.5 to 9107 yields -1.69 AA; 13.6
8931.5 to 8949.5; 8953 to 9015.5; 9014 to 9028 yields 5.58 AA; 15.2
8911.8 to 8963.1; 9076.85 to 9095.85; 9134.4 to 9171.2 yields -0.11 AA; 13.8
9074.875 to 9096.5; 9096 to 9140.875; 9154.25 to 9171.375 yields 1.72 AA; 13.9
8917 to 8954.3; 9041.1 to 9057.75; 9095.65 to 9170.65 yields -0.19 AA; 13.8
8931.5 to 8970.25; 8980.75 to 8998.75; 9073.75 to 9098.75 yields 2.09 AA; 14.5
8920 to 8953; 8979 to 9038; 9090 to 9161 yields -0.41 AA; 14.1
